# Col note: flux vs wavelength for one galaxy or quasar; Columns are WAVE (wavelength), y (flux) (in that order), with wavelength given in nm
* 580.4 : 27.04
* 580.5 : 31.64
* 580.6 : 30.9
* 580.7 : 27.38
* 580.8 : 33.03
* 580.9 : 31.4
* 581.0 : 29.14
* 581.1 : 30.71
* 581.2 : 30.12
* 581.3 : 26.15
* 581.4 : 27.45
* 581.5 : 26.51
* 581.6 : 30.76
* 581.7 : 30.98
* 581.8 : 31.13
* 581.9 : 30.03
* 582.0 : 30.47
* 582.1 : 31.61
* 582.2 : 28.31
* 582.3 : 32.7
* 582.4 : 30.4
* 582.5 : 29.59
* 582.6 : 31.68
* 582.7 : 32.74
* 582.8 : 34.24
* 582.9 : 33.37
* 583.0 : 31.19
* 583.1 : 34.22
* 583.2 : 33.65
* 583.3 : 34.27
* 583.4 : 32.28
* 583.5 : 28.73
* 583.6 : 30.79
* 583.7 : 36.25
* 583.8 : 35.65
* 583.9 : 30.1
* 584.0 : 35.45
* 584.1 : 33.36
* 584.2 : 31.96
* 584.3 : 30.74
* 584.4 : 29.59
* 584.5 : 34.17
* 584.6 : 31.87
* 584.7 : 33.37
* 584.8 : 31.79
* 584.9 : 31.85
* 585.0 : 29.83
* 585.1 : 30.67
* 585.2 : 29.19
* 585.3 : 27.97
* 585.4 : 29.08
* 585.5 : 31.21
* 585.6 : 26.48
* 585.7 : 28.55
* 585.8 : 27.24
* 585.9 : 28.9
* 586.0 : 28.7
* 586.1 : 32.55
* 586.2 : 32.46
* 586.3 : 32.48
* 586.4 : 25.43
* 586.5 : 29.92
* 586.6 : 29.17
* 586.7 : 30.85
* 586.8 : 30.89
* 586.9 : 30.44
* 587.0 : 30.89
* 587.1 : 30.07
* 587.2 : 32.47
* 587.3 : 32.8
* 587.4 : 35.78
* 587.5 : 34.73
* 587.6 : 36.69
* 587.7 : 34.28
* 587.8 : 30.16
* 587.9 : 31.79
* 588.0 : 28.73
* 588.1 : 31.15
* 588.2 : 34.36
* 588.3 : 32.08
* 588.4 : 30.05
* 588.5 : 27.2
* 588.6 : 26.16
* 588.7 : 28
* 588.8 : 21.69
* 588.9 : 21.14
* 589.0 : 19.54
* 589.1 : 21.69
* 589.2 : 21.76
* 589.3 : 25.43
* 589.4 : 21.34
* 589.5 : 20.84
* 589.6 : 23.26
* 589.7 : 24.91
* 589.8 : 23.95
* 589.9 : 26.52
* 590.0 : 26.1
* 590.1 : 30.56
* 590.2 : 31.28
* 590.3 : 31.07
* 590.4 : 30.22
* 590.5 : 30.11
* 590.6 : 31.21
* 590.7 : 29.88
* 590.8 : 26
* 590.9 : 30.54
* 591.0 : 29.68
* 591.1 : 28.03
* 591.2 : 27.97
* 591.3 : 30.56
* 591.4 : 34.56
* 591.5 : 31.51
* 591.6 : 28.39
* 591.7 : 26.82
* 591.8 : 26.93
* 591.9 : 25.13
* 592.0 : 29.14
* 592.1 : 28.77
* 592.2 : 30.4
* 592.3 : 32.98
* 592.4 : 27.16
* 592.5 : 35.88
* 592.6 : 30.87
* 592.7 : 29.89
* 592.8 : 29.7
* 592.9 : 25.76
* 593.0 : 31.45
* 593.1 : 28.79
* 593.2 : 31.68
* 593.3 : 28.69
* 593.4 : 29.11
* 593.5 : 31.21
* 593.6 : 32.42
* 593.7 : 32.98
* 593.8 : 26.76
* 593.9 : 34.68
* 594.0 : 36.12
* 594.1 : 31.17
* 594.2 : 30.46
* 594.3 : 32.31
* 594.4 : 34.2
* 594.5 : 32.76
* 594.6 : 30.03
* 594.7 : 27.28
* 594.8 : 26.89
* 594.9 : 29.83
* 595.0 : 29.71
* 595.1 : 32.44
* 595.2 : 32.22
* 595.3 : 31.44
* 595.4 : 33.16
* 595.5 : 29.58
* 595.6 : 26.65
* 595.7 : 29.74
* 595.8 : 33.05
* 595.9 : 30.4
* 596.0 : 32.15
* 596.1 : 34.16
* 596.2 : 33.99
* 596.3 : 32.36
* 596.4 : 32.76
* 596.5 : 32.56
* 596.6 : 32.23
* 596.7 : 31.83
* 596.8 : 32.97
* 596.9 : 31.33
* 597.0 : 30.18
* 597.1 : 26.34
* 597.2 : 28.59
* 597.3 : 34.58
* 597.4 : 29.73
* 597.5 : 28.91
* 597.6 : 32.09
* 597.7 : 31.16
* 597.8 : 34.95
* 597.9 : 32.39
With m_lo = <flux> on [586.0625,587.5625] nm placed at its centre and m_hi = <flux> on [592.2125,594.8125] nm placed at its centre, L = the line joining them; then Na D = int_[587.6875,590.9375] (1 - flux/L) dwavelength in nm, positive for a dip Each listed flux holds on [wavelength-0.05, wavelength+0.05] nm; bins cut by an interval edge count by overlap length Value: 0.411 nm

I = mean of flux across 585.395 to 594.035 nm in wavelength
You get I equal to 29.2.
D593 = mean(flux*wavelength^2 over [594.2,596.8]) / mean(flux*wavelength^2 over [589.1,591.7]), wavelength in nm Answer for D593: 1.2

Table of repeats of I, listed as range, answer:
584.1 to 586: 30.3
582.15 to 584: 32.3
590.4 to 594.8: 30.2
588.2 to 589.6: 24.7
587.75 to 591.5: 27.6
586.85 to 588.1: 32.4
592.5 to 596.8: 31.2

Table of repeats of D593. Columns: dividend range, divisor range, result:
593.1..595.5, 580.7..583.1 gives 1.06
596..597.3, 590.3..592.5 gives 1.09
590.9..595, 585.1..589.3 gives 1.05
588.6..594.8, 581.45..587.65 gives 0.94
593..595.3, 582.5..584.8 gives 0.98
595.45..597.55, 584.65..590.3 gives 1.11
